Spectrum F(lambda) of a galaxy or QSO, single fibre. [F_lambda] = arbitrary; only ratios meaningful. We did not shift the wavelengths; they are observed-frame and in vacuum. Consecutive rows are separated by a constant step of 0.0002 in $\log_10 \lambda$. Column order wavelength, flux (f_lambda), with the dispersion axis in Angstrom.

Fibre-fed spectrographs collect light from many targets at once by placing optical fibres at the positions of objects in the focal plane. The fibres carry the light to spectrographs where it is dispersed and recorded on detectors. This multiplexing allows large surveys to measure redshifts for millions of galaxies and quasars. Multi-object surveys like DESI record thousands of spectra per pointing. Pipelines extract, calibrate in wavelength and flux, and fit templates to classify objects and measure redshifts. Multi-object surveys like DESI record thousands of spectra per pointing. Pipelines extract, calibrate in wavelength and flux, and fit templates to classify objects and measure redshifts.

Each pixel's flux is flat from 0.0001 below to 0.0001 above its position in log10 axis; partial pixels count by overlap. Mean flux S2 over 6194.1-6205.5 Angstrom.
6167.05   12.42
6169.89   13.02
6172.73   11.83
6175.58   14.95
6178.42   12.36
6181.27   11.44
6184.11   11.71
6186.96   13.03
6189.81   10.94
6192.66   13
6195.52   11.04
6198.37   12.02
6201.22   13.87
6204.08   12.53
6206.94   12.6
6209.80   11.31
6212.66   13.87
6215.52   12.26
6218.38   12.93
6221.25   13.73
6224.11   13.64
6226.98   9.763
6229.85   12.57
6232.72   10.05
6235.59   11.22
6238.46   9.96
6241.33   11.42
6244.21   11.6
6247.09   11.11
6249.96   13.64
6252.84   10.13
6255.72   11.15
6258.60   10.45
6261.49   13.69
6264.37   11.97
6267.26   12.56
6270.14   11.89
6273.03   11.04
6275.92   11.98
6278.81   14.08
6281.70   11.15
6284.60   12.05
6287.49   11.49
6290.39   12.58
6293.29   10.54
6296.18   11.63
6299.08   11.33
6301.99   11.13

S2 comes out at 12.4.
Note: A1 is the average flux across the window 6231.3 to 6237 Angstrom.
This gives 10.6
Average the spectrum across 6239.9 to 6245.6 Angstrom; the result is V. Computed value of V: 11.5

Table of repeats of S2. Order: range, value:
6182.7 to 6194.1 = 12.2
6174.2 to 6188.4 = 12.7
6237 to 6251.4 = 11.5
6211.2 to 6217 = 13.1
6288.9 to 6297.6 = 11.6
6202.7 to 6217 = 12.5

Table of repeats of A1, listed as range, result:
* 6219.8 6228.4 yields 12.4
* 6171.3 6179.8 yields 13.1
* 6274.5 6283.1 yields 12.4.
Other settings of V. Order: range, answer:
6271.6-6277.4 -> 11.5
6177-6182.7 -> 11.9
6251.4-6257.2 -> 10.6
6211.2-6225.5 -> 13.3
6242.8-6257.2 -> 11.5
